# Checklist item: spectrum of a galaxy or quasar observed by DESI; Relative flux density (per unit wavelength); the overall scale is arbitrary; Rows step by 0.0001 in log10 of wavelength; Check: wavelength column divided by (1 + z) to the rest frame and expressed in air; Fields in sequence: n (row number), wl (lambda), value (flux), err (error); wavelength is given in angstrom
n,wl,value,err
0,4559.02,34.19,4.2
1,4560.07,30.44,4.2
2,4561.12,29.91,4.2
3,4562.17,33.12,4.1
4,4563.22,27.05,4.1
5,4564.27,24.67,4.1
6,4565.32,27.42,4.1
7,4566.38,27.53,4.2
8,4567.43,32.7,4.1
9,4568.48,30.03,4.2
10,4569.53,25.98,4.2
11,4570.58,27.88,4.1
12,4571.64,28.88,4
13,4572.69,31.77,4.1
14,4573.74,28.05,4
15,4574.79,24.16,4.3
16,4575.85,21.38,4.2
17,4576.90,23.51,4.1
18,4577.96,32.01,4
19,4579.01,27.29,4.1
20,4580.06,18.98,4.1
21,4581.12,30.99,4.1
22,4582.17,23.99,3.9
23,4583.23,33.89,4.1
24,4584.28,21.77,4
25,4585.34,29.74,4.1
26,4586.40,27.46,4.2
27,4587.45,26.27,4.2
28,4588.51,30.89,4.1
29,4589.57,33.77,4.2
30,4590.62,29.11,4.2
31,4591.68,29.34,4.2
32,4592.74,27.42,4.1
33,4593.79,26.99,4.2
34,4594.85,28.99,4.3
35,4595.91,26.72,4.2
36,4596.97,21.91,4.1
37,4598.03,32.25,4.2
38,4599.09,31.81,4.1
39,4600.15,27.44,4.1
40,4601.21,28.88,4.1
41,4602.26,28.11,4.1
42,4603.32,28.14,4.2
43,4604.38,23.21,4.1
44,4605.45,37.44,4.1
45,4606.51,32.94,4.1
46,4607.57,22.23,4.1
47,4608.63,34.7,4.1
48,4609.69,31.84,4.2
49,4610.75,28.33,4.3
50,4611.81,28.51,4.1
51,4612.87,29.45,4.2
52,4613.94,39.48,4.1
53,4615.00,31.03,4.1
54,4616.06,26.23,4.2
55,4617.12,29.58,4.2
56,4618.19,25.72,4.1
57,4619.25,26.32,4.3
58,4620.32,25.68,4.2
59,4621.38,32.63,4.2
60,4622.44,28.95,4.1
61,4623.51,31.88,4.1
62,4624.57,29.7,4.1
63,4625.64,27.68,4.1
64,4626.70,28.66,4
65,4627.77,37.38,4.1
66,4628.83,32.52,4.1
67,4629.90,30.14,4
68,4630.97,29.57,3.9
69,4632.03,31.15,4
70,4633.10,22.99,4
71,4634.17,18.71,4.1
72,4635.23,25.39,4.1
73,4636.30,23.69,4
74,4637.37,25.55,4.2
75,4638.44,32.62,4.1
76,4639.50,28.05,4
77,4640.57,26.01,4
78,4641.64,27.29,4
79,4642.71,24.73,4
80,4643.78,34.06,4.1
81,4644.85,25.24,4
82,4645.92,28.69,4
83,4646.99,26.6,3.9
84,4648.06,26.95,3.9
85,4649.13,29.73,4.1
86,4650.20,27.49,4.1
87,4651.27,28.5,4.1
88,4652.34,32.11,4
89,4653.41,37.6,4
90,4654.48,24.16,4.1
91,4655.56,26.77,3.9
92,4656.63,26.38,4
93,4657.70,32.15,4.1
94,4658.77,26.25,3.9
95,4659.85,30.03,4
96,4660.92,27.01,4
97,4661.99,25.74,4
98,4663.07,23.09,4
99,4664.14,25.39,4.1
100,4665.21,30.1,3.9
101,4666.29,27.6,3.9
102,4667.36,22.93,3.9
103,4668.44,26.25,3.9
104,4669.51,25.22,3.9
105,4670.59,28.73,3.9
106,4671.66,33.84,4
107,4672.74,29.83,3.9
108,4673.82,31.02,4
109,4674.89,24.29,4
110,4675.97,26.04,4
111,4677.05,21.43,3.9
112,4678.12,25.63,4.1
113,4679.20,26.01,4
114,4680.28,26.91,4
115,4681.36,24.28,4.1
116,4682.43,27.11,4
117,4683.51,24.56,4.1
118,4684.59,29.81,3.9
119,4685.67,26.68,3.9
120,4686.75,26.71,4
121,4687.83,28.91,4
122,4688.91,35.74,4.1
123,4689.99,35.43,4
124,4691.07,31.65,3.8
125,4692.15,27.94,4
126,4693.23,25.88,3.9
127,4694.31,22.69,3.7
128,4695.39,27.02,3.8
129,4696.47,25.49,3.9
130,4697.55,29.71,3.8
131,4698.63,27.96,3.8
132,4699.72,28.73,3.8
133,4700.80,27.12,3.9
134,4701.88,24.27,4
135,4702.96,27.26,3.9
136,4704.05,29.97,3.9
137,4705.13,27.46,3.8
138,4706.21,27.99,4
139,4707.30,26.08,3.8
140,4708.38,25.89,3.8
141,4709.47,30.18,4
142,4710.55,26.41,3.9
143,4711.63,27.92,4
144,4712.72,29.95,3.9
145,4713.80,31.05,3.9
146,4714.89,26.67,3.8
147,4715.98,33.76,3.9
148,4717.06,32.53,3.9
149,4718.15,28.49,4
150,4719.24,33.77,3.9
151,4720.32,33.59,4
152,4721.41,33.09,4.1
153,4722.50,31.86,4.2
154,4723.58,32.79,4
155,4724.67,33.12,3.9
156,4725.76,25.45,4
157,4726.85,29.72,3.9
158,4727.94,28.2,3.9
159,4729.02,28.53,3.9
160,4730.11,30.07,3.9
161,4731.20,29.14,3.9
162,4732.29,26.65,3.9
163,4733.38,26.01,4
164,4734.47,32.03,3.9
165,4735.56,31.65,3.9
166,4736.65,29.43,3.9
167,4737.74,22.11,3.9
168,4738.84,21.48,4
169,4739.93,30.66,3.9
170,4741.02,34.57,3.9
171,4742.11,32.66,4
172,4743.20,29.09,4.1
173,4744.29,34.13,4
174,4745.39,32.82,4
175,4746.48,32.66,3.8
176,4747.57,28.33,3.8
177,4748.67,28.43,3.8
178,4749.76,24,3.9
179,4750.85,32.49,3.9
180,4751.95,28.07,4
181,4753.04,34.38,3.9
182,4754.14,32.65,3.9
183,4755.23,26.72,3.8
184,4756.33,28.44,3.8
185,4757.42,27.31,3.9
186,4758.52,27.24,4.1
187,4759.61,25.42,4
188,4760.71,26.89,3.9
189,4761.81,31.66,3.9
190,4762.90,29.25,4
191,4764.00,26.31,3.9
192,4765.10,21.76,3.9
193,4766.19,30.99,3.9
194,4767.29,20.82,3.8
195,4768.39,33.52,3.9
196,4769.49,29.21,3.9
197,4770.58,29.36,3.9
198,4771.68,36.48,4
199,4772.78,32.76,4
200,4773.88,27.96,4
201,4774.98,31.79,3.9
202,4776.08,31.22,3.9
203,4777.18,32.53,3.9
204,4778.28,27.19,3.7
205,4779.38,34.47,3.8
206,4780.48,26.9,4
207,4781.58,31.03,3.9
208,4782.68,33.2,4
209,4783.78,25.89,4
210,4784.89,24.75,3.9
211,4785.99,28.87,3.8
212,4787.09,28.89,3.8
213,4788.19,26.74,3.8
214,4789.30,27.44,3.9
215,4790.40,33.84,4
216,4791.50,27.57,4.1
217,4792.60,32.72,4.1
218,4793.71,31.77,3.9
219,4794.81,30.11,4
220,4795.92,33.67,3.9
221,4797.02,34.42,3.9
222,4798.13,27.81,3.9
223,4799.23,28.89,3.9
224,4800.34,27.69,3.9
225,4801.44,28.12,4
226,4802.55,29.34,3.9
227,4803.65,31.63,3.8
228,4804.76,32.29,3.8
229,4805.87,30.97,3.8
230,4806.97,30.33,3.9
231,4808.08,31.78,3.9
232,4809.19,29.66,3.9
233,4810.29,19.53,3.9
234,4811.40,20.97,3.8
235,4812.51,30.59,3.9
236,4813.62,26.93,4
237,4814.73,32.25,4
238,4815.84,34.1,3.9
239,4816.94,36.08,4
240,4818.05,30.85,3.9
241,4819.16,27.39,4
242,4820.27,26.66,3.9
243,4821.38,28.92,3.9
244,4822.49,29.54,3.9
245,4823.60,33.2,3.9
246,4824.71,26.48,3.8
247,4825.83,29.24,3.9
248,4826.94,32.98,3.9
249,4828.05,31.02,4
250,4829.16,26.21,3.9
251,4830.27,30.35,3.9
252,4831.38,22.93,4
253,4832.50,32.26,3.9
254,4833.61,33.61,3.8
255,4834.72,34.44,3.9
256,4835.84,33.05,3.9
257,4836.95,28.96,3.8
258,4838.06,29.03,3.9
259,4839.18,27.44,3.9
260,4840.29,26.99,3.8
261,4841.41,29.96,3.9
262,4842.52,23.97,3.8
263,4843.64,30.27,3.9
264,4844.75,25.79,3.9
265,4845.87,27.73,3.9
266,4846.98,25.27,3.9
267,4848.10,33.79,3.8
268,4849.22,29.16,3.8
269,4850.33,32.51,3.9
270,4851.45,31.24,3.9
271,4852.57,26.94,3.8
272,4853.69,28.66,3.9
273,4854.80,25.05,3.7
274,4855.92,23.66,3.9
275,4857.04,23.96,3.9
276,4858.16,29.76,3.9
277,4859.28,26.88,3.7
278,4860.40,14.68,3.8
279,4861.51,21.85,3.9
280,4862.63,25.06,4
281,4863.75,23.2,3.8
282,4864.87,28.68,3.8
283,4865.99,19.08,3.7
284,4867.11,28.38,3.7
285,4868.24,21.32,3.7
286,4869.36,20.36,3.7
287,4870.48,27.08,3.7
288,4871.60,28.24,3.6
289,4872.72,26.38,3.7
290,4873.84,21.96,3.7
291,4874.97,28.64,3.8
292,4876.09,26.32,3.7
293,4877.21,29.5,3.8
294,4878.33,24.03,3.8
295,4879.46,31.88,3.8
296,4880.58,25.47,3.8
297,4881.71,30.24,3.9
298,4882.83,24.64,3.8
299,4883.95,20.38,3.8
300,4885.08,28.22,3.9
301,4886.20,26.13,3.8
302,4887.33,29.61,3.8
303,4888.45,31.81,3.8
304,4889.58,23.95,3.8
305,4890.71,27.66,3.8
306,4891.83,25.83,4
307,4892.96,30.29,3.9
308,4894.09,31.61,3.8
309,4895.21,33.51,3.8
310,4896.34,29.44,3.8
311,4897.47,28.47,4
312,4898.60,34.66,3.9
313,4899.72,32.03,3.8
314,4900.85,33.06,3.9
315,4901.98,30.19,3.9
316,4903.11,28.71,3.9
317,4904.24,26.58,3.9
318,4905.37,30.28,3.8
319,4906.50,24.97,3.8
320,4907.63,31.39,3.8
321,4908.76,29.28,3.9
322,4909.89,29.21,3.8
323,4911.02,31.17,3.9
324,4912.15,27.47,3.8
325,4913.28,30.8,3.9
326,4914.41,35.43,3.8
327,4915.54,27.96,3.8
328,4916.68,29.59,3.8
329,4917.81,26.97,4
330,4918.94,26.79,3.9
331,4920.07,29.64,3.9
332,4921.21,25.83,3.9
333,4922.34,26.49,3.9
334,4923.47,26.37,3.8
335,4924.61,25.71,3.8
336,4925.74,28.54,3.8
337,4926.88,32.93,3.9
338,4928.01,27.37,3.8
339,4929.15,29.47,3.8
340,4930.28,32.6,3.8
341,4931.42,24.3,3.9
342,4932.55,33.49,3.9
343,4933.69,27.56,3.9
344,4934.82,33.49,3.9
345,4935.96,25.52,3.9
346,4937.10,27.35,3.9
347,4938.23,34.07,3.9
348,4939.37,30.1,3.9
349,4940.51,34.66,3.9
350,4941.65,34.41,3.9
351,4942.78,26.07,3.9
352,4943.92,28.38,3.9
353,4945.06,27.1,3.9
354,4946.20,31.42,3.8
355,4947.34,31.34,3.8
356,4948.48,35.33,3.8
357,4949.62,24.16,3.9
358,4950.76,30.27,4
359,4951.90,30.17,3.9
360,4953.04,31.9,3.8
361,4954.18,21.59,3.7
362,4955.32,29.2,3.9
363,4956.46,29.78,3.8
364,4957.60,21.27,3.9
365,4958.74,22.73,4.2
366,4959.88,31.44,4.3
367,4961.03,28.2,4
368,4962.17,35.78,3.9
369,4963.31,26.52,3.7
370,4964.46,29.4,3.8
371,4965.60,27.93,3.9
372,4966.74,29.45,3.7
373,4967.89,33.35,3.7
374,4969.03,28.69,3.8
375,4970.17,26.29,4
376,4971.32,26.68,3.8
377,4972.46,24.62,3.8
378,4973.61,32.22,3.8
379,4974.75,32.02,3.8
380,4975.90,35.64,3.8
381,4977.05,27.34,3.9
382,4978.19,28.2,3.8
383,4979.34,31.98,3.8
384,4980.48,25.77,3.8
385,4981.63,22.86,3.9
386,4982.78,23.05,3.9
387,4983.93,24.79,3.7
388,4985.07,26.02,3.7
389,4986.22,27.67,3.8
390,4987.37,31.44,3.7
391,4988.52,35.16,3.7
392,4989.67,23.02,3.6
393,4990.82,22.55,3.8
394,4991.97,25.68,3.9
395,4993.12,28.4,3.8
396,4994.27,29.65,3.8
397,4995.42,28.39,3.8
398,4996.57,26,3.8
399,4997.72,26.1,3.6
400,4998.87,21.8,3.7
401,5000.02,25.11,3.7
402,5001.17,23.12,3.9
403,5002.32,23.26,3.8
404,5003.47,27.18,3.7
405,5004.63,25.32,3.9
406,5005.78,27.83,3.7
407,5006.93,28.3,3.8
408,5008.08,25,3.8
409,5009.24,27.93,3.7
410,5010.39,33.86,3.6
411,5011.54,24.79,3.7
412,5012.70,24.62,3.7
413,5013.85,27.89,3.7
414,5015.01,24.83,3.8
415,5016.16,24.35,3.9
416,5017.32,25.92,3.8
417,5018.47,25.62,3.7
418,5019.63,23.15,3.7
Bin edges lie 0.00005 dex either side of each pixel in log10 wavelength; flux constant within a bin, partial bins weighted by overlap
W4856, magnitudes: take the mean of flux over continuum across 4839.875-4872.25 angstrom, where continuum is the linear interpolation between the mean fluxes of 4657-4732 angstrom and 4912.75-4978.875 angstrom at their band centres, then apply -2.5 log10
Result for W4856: 0.11 mag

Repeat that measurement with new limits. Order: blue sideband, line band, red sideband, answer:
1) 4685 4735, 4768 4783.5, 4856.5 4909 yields -0.10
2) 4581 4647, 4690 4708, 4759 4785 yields 0.06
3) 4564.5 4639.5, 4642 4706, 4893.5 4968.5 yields 0.04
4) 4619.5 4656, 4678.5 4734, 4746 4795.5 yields 0.01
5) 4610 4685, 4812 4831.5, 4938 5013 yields -0.07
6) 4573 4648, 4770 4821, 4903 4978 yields -0.04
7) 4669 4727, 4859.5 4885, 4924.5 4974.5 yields 0.16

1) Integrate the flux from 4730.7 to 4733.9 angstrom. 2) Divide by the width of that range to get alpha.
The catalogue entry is 27.2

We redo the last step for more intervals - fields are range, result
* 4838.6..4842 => 28.1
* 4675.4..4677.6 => 23.8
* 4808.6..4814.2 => 25.6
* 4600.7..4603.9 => 28.4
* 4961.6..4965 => 30.5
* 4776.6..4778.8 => 29.9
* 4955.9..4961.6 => 26.7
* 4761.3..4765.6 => 27.3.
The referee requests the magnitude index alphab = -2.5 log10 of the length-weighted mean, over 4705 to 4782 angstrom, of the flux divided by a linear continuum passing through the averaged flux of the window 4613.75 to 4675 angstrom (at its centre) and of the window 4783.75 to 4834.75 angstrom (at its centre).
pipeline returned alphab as -0.02 mag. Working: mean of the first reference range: 28.3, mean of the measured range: 29.5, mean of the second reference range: 29.6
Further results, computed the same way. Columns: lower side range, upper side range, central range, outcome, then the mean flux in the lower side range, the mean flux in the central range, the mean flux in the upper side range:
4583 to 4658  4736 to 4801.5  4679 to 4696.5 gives 0.045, 28.8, 27.9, 29.5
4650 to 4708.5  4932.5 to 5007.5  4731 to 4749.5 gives -0.063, 27.7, 29.4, 28.2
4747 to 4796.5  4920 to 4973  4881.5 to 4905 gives 0.005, 29.4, 28.9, 28.9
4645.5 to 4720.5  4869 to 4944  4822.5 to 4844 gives -0.040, 28.1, 29.6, 28.7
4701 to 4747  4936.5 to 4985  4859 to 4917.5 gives 0.057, 29.5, 27.6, 28.9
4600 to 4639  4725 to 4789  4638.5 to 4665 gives 0.040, 29.1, 28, 29.2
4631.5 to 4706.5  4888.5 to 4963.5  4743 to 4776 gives -0.047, 27.5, 29.4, 29.3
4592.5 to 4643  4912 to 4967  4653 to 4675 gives 0.035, 28.7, 27.8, 29.1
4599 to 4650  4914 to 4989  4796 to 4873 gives 0.025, 28.8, 28.2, 28.9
